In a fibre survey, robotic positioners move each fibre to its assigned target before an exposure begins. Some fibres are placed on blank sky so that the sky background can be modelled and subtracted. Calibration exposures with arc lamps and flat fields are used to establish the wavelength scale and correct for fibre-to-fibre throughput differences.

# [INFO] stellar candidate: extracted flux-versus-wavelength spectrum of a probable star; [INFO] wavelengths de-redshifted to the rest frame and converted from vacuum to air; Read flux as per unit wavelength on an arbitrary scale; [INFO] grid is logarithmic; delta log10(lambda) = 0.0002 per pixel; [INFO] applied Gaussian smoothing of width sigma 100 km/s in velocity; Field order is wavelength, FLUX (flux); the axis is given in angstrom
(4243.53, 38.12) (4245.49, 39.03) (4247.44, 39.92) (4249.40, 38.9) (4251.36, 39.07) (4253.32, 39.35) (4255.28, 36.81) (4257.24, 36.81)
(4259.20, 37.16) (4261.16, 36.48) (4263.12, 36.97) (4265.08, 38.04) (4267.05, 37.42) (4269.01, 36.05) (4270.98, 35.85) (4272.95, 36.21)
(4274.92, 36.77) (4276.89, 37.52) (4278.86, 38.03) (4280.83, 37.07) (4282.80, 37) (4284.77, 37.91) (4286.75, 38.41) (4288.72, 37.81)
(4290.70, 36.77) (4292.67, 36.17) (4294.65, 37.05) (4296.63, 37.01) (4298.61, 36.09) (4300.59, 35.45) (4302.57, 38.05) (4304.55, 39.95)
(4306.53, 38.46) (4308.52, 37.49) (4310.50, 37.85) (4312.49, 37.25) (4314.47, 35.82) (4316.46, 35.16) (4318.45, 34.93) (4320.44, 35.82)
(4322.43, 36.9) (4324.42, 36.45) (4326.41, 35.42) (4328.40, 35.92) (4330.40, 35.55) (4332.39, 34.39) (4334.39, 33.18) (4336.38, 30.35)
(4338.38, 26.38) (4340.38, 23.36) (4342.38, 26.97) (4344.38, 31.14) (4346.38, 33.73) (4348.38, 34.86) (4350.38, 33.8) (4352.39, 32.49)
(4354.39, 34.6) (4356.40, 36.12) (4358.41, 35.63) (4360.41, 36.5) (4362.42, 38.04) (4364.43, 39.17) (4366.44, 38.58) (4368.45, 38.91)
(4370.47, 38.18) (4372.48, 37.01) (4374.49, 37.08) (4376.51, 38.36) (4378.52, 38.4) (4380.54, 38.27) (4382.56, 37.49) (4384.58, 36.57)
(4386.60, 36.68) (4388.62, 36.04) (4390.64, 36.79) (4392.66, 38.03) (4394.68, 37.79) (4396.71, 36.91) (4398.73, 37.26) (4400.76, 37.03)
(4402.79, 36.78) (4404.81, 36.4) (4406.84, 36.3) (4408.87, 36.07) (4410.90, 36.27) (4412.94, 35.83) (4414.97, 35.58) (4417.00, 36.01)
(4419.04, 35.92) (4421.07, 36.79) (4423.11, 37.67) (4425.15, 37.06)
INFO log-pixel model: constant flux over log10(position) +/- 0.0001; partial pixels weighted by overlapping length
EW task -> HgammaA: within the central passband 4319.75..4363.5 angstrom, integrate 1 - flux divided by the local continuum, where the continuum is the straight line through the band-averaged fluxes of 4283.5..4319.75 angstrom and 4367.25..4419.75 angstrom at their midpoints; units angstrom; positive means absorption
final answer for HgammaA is 4.2 angstrom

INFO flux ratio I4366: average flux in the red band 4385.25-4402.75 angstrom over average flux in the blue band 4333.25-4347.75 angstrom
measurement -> 1.26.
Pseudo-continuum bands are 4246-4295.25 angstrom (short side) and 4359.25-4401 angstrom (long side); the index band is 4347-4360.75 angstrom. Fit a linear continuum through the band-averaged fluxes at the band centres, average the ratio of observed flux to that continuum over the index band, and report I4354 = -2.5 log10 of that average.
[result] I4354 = 0.08 mag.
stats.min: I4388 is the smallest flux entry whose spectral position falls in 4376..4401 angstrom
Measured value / 36.04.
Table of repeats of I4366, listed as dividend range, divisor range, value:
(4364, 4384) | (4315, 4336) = 1.08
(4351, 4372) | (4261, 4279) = 1.00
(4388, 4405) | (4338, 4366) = 1.11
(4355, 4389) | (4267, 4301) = 1.01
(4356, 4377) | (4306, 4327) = 1.03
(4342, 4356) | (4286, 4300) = 0.89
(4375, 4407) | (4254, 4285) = 1.01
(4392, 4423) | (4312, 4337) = 1.04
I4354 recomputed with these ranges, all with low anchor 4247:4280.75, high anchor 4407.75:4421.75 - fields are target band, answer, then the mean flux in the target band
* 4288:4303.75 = 0.01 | 36.8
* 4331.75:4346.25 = 0.24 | 29.5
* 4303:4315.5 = -0.02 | 37.8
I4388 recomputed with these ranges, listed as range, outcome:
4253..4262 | 36.48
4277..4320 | 34.93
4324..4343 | 23.36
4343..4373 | 31.14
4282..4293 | 36.17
